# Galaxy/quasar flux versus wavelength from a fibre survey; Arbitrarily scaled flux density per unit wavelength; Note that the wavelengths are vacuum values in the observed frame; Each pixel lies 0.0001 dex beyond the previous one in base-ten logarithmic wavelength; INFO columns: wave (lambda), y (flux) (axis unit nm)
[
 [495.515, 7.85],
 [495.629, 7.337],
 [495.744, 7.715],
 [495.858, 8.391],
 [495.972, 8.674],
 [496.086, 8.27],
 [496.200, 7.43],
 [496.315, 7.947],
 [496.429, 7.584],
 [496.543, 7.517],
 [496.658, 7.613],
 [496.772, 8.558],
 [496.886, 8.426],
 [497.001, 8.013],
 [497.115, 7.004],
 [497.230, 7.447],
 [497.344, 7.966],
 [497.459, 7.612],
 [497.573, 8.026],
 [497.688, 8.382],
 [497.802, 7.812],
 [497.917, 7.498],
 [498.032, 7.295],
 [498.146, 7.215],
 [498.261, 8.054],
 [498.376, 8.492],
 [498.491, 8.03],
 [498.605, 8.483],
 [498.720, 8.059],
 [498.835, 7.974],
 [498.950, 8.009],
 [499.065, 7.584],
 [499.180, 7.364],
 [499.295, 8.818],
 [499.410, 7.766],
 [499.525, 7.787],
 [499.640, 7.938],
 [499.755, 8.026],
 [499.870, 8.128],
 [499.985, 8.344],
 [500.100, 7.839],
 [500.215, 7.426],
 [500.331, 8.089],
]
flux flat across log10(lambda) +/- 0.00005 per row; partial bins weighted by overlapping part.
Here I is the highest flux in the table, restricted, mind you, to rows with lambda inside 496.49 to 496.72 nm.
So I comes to 7.613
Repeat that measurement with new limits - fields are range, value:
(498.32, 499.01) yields 8.492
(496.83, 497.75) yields 8.426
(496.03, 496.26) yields 8.27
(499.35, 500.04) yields 8.344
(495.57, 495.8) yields 7.715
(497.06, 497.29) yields 7.447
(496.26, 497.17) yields 8.558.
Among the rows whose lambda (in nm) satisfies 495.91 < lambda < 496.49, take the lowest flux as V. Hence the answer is 7.43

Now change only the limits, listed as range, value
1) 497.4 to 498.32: 7.215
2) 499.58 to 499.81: 7.938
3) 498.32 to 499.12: 7.584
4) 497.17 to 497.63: 7.447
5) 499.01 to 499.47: 7.364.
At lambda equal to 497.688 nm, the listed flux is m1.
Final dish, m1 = 8.382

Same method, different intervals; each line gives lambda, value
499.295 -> 8.818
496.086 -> 8.27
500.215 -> 7.426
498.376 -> 8.492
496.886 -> 8.426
